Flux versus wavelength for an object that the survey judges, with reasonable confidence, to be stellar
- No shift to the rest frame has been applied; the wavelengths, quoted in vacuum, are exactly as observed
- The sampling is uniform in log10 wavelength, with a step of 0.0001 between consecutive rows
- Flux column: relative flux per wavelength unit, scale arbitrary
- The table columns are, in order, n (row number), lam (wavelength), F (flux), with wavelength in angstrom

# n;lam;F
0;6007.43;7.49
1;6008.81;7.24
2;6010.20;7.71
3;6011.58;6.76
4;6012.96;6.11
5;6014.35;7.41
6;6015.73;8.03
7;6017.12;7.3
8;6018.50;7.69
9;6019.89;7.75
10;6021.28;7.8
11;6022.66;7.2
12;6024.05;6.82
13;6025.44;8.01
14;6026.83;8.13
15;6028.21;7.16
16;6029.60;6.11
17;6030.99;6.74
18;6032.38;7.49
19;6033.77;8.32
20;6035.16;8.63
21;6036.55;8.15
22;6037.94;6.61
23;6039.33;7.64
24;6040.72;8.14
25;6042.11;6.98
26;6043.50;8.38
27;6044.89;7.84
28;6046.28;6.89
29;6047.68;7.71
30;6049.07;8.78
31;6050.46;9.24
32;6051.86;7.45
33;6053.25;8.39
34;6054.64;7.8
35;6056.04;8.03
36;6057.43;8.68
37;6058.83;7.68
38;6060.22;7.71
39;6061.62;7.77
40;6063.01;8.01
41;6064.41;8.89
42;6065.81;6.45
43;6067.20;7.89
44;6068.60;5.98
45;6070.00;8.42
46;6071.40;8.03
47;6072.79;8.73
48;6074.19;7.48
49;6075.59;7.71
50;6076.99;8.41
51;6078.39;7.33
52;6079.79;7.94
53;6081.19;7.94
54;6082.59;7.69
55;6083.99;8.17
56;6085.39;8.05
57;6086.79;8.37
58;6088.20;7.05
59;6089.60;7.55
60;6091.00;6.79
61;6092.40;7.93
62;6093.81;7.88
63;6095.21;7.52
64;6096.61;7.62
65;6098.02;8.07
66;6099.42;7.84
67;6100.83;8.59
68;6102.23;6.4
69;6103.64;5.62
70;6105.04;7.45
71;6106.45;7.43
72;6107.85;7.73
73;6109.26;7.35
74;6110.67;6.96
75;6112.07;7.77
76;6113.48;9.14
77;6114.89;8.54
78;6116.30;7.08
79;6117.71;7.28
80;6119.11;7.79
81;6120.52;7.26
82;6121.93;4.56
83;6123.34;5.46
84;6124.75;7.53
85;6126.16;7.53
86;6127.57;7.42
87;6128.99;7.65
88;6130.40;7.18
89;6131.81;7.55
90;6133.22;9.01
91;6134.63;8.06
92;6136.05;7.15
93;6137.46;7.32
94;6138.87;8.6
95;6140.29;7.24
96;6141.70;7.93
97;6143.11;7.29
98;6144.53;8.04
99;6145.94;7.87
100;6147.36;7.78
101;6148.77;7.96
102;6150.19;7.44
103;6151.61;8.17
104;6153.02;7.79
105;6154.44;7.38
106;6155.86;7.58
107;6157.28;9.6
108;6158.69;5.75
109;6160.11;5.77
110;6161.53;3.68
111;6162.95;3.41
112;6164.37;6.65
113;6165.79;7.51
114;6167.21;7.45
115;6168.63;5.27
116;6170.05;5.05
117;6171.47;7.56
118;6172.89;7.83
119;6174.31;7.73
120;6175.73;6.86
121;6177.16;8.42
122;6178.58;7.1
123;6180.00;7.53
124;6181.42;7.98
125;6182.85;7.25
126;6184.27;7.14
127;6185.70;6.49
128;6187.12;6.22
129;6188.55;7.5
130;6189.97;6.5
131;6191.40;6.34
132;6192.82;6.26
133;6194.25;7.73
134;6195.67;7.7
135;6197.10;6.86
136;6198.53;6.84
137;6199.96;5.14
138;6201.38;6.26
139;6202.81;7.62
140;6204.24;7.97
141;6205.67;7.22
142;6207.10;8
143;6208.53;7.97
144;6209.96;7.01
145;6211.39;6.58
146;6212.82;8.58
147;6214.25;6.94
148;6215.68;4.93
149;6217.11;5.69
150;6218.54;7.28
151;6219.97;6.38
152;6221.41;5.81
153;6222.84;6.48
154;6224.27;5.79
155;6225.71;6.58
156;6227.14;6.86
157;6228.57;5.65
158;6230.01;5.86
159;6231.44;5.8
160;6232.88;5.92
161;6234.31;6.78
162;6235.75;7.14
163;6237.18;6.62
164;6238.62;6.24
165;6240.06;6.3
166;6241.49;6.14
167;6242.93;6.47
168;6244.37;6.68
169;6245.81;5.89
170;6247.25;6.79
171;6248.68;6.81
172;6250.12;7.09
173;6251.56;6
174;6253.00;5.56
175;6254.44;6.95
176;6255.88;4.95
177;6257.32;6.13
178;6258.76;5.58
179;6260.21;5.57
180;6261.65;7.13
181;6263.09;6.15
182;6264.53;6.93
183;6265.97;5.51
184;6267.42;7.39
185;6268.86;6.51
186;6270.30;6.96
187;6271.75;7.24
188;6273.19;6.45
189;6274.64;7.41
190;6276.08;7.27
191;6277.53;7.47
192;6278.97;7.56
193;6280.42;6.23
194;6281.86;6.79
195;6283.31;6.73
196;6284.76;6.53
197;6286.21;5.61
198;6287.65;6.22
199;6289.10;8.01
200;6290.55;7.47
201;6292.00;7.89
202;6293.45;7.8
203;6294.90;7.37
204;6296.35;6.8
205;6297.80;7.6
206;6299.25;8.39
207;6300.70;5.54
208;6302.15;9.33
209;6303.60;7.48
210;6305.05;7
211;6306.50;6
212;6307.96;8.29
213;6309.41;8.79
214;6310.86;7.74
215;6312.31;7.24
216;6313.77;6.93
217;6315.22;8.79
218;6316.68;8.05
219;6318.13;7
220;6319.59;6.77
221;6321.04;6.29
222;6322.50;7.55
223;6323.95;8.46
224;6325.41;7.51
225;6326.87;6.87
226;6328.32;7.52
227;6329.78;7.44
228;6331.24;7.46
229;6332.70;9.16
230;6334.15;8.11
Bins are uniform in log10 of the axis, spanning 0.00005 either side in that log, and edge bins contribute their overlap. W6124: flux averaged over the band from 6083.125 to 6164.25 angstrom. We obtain 7.38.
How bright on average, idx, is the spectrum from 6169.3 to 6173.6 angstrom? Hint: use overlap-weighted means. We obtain 6.8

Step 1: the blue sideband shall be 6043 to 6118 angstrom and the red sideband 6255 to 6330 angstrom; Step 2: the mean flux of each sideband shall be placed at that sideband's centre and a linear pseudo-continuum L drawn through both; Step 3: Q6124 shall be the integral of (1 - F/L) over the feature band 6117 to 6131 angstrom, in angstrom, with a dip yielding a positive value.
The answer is 1.2 angstrom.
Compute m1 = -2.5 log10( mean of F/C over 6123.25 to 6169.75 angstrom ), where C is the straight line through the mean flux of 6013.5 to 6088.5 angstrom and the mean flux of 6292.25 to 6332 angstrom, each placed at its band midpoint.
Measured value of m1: 0.07 mag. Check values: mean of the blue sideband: 7.76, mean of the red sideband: 7.49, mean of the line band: 7.22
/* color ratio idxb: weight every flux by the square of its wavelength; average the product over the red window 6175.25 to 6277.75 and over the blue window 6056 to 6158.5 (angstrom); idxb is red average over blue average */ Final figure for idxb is 0.9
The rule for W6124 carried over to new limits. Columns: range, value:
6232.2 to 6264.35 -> 6.32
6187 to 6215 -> 7.08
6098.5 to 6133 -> 7.33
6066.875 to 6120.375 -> 7.67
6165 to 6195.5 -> 7.05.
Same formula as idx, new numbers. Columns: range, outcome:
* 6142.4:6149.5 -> 7.79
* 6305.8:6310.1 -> 7.69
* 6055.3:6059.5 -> 8.12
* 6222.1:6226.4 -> 6.28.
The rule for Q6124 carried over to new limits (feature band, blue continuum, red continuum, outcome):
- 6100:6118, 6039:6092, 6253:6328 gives 0.5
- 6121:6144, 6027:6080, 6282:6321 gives 0.9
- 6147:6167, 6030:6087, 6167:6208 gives 0.9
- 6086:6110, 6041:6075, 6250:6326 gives 0.8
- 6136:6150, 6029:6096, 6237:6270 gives -1.1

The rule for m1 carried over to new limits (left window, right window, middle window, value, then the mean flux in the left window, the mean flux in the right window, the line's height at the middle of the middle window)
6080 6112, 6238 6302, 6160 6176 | 0.16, 7.56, 6.71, 7.21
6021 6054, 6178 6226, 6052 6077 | -0.04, 7.69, 6.87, 7.56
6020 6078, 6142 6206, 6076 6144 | -0.02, 7.76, 7.01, 7.4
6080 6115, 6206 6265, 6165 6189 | -0.02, 7.65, 6.44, 6.95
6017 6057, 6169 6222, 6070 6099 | -0.05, 7.71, 6.97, 7.49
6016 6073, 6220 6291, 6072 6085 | -0.06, 7.74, 6.49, 7.53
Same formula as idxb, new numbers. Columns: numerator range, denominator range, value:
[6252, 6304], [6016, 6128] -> 0.96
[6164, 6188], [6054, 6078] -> 0.93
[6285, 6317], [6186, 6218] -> 1.11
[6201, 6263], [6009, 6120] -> 0.90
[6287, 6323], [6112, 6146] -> 1.05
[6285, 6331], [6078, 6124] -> 1.06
